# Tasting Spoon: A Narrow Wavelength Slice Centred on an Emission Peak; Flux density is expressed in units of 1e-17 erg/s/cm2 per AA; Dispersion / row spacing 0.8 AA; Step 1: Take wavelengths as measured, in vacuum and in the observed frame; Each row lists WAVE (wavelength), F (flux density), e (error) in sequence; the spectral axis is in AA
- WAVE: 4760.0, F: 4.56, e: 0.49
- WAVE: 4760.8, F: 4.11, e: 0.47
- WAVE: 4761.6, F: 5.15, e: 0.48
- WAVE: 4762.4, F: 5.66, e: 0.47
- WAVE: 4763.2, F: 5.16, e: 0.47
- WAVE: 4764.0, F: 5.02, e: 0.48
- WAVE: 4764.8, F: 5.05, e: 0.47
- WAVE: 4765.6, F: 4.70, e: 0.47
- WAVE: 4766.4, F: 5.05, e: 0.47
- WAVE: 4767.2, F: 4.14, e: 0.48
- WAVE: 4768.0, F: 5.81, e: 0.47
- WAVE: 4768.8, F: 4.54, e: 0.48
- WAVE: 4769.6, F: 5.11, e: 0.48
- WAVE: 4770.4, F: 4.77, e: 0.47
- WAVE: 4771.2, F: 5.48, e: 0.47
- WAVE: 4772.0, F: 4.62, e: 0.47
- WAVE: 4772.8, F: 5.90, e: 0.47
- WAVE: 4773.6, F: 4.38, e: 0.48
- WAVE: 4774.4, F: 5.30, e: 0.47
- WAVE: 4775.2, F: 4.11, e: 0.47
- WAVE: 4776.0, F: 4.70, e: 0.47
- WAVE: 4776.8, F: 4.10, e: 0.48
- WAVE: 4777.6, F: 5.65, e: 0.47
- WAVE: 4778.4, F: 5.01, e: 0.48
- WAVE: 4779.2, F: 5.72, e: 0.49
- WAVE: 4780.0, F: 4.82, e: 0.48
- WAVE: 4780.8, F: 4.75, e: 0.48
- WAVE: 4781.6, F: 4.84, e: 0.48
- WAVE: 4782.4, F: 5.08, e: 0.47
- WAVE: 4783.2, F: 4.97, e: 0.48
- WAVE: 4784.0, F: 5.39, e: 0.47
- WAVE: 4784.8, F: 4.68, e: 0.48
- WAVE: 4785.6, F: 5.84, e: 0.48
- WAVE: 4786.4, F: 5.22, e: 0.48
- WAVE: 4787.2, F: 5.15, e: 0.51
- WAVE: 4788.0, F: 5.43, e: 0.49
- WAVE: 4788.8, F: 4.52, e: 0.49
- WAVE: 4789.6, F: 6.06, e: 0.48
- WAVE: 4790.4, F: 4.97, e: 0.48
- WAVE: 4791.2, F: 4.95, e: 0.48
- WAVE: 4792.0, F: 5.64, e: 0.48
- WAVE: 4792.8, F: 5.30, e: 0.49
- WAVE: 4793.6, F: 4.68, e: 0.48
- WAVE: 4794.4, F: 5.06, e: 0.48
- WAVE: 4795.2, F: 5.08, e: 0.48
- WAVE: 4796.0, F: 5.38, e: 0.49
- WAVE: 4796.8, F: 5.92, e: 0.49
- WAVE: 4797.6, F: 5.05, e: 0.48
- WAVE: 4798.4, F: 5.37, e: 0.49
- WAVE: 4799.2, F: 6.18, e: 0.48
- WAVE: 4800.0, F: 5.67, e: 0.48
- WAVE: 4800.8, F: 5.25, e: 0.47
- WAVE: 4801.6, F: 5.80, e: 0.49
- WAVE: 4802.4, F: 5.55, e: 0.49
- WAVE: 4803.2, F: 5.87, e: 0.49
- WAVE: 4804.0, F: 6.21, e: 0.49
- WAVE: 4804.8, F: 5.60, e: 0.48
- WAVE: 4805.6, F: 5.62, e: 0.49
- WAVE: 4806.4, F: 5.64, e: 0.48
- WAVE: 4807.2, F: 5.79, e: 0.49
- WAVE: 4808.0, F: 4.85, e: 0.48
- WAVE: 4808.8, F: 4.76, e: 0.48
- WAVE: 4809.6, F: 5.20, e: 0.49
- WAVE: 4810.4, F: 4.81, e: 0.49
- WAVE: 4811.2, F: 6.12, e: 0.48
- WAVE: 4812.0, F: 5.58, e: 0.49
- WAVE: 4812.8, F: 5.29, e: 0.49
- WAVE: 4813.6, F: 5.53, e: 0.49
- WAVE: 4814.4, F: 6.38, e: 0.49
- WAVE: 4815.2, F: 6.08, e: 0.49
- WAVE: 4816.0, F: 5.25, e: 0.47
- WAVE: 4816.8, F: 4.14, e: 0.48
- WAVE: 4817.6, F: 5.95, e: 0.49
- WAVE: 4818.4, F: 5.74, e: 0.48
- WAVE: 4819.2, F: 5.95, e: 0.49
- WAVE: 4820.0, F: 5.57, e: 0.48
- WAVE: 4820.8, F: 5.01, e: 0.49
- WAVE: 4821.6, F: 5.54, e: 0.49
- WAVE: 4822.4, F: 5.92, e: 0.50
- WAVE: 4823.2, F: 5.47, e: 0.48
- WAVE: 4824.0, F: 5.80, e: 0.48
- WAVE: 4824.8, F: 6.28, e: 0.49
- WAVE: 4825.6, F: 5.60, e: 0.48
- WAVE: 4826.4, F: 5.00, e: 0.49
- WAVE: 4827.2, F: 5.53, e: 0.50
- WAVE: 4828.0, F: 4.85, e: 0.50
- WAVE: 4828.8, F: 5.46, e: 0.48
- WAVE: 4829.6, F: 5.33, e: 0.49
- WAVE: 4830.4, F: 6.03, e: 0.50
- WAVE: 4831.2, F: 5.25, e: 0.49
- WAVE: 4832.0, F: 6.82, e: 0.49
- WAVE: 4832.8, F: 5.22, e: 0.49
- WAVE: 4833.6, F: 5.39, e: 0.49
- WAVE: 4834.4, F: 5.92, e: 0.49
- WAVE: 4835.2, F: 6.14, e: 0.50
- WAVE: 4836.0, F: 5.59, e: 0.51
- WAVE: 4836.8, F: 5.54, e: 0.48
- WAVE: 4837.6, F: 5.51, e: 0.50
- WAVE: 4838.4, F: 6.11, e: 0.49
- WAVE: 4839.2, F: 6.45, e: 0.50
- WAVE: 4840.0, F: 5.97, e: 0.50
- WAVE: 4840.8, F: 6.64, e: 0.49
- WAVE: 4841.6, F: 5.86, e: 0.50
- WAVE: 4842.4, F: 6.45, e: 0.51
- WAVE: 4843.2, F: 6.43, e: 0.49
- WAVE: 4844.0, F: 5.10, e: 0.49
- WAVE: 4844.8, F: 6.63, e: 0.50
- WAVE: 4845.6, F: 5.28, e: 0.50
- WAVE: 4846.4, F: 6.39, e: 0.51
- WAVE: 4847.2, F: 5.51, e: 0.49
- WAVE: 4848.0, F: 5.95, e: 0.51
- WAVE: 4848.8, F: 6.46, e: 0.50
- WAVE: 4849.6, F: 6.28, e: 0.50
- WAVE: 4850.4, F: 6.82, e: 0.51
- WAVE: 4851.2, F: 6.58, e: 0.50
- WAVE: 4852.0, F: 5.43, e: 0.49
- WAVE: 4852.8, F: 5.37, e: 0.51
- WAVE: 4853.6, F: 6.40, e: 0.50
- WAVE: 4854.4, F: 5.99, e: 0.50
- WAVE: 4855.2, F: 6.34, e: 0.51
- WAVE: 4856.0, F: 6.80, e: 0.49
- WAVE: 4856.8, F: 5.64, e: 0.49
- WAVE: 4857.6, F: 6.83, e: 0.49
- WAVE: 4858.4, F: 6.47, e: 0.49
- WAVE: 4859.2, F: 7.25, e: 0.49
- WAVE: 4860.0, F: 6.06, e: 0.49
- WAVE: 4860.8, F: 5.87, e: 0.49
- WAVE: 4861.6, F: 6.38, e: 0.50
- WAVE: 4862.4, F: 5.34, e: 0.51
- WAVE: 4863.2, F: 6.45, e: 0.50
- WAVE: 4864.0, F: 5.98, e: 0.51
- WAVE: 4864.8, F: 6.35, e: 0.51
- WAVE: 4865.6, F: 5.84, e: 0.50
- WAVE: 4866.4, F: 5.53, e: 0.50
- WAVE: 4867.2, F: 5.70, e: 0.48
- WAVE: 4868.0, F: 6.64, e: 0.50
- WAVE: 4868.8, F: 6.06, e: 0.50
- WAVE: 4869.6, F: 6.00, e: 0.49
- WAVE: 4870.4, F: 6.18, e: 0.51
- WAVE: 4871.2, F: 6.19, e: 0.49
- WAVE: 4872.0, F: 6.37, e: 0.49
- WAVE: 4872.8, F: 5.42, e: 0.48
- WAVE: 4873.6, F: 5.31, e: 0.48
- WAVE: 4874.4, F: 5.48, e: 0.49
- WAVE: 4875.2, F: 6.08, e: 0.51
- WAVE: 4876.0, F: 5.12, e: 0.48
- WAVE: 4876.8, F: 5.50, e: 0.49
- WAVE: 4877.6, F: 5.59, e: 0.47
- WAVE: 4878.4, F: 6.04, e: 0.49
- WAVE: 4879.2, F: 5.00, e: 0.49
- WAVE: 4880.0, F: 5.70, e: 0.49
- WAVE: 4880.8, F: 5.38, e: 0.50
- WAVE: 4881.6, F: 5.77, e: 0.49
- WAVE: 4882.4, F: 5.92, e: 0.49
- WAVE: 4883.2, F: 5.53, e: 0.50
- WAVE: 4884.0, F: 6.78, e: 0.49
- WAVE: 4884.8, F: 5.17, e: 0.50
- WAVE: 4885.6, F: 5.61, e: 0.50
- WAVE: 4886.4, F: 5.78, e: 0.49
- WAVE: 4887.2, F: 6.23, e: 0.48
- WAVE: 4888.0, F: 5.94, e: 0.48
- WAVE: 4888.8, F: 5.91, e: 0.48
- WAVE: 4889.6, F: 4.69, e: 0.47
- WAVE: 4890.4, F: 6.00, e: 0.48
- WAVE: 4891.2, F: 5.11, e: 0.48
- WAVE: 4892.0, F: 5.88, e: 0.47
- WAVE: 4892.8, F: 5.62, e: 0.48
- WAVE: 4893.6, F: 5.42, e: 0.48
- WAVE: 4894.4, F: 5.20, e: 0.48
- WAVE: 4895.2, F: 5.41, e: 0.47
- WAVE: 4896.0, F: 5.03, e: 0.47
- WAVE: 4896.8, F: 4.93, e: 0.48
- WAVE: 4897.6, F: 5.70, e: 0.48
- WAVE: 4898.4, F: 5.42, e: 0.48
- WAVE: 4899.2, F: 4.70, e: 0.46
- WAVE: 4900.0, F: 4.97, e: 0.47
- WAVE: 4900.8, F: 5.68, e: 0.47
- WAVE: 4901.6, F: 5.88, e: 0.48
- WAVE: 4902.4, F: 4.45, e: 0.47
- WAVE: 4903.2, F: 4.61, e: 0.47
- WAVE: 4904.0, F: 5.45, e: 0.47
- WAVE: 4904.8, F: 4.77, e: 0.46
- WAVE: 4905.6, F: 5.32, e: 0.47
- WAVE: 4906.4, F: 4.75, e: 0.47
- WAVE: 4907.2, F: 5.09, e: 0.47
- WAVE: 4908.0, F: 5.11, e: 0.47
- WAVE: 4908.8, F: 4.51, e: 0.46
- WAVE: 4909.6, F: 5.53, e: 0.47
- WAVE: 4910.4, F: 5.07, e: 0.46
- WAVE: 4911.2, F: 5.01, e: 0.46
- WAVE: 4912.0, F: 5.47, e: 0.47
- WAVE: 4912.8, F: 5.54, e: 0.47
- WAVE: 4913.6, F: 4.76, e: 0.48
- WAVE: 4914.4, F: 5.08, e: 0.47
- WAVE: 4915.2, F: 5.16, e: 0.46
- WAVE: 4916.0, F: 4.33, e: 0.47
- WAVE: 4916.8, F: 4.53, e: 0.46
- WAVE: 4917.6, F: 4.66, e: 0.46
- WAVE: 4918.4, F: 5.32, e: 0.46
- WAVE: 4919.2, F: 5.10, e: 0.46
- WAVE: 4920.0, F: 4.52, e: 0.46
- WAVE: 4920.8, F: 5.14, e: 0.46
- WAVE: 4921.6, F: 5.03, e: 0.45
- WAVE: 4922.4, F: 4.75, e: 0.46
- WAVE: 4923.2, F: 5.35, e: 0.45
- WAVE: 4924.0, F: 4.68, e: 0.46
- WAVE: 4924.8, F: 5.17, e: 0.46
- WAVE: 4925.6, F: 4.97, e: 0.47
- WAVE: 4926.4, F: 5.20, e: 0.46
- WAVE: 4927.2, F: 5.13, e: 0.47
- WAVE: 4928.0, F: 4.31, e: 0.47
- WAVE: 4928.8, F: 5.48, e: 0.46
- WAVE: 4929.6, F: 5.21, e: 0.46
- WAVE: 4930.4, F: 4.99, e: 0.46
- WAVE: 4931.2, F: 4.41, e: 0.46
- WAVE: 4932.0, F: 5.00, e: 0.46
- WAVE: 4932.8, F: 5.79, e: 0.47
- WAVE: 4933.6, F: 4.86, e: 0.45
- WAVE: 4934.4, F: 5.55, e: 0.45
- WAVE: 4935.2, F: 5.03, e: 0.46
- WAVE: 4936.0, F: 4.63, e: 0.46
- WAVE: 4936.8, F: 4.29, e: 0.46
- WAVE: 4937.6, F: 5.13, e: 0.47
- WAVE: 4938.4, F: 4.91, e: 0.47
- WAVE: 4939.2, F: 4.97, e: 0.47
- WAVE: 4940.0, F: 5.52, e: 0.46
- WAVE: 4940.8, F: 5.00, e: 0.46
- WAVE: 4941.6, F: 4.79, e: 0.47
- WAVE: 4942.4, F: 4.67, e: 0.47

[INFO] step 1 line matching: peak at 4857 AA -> C III]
